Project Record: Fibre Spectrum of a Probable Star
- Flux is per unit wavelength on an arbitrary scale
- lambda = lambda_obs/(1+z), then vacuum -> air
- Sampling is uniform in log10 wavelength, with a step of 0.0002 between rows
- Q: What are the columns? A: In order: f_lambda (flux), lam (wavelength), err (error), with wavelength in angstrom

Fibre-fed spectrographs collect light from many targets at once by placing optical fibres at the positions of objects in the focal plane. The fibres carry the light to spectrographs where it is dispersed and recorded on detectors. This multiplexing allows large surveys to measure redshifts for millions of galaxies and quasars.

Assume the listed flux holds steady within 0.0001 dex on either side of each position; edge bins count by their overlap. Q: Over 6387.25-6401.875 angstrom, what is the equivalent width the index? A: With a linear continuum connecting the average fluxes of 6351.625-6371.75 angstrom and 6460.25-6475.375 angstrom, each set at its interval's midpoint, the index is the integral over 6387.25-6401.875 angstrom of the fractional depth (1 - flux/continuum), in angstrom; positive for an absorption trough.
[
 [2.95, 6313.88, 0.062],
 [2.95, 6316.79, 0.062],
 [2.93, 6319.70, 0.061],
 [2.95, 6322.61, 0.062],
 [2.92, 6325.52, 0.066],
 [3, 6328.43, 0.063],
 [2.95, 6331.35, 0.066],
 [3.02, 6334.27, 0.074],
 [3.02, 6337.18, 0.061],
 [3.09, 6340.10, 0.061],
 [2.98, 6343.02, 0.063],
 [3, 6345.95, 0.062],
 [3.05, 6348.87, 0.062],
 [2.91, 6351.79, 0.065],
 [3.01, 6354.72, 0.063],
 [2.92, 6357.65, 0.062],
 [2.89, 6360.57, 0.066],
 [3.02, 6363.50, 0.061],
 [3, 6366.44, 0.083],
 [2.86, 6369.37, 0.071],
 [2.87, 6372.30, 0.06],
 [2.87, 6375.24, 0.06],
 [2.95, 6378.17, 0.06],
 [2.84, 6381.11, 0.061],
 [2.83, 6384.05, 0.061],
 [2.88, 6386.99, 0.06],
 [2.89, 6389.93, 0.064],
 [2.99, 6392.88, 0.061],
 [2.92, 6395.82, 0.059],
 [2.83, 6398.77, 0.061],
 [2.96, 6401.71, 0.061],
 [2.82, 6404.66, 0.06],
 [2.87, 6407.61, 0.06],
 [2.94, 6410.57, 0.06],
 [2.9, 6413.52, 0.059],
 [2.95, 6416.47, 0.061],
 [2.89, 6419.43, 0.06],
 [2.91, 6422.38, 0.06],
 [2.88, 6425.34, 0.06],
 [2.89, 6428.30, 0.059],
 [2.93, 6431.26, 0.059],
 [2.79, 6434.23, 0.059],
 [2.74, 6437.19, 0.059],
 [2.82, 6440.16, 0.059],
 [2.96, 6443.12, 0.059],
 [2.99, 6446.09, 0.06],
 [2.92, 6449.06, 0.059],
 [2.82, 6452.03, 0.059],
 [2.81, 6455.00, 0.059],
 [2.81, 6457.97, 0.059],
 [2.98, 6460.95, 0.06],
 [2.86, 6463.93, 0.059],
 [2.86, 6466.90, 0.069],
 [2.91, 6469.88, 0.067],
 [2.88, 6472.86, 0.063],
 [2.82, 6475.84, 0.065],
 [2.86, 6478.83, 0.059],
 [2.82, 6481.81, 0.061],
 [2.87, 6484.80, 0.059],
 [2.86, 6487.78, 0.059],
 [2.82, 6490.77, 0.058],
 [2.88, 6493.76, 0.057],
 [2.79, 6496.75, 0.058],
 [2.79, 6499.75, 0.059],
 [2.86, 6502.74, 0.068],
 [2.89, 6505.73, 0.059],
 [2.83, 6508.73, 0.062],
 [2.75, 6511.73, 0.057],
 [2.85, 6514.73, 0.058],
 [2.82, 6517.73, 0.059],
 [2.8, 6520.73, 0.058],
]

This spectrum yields 0.08 angstrom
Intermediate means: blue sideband 2.94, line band 2.91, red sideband 2.89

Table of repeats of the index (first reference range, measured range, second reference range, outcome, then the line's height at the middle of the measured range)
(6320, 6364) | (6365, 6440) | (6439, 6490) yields 1.04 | 2.93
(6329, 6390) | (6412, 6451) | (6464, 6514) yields 0.01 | 2.89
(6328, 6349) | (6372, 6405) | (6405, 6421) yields 0.55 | 2.94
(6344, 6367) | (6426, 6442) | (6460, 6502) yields 0.33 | 2.9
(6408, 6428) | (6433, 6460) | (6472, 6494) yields 0.26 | 2.88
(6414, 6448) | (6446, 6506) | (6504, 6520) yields -0.09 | 2.85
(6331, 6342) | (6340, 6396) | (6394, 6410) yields 0.45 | 2.96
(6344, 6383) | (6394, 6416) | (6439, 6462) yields 0.14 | 2.91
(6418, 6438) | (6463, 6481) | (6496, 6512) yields -0.14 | 2.84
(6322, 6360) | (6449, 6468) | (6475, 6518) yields 0.06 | 2.87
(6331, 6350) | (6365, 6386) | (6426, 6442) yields 0.45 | 2.95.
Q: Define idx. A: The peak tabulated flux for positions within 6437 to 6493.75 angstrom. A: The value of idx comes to 2.99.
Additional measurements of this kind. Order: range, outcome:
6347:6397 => 3.05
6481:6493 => 2.87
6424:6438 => 2.93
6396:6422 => 2.96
